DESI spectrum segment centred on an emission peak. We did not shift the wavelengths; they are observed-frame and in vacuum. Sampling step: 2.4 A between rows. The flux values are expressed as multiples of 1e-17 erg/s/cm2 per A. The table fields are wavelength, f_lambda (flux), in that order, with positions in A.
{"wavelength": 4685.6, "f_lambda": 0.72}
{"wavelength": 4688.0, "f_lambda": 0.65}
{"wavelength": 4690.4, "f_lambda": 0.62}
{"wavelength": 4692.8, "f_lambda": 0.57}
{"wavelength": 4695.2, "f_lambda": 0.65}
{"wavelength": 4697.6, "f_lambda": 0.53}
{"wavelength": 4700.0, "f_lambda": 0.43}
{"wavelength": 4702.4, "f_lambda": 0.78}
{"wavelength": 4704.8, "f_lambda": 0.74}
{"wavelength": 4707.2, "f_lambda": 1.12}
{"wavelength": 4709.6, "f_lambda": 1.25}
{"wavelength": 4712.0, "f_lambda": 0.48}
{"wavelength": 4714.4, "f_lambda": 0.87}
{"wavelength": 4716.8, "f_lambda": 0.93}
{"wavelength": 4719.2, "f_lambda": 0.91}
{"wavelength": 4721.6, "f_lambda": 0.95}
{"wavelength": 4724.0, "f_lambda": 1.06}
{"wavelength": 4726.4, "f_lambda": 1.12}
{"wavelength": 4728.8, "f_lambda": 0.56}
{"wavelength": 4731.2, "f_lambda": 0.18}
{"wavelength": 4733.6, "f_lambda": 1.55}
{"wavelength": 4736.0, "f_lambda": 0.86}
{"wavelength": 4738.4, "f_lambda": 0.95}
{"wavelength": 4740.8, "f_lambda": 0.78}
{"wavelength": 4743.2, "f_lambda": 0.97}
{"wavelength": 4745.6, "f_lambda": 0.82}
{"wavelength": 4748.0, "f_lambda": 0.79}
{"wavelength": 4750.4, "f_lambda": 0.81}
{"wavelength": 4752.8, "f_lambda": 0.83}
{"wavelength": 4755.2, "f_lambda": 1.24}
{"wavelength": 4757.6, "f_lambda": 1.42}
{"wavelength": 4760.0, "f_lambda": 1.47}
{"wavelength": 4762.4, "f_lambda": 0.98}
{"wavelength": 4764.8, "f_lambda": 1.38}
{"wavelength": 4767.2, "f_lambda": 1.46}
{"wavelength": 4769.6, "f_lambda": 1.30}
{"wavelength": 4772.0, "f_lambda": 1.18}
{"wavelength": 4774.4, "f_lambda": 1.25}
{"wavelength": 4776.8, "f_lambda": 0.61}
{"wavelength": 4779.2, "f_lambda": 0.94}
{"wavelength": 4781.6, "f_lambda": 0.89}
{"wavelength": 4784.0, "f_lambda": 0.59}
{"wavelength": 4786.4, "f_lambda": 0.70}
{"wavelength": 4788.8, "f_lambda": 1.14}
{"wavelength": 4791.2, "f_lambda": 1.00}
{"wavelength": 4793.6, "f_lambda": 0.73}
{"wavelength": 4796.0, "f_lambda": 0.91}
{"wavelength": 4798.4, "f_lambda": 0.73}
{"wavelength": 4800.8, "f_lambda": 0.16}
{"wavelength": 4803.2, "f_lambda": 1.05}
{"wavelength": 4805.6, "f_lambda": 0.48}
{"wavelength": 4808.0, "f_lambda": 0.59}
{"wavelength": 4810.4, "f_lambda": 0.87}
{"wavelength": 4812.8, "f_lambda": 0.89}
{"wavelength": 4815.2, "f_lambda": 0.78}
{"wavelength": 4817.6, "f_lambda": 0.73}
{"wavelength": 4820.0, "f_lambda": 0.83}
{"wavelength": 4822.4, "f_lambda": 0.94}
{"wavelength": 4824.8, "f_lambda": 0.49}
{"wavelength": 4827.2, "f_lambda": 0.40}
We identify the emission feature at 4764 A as C III] 1909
